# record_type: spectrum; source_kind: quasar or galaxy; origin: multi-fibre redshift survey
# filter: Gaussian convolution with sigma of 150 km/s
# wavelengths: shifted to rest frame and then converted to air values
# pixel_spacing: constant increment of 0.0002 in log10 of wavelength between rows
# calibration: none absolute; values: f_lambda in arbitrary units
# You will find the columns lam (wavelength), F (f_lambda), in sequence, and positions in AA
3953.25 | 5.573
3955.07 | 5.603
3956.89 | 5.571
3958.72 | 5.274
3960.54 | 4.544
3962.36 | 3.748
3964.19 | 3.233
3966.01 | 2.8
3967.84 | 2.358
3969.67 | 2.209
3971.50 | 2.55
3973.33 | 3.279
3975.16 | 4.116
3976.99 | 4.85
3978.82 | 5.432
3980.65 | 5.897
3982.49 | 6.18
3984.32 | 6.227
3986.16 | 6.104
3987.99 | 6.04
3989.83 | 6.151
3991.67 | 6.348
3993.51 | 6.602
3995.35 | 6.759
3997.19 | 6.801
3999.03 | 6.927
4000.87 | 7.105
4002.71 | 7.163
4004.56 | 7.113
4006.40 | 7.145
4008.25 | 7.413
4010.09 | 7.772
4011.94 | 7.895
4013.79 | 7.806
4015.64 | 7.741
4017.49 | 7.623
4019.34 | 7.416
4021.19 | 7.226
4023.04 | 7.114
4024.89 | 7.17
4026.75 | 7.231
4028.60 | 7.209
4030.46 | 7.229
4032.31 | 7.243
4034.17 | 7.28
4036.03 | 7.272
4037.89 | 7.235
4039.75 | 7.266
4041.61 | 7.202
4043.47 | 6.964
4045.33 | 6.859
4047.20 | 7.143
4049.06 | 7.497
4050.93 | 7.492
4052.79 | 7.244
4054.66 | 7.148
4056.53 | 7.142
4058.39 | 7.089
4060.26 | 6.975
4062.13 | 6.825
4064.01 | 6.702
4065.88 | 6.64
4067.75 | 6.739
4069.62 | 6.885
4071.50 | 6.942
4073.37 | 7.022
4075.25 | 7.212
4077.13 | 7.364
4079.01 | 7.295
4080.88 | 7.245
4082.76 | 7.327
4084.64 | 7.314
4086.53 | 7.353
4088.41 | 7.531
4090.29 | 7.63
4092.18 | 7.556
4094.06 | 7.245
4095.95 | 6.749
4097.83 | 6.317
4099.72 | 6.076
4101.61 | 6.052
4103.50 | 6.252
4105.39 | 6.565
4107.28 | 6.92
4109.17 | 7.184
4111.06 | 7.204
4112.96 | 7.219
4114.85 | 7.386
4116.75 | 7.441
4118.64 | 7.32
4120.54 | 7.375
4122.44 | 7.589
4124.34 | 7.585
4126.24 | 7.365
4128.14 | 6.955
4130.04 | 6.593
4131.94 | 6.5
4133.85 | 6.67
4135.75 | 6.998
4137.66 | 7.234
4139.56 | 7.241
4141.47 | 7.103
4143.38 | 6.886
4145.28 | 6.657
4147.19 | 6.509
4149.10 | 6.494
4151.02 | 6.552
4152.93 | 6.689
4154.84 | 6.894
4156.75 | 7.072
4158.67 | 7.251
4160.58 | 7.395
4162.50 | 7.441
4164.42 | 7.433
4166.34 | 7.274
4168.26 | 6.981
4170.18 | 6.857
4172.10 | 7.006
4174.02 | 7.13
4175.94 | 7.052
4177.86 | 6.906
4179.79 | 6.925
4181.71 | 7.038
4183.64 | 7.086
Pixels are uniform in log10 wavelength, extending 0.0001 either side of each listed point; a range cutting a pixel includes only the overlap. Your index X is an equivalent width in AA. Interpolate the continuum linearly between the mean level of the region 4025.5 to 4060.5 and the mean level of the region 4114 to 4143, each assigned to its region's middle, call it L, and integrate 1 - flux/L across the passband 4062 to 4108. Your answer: 1.43 AA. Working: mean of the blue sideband 7.2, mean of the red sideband 7.15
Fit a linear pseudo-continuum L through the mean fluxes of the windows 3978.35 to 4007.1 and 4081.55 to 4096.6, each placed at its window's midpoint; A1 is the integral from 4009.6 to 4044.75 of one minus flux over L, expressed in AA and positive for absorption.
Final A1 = -2.8 AA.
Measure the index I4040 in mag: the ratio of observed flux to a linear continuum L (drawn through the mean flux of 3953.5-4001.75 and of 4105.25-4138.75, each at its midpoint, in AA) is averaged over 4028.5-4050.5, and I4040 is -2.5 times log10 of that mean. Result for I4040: -0.20 mag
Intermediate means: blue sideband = 5.11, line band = 7.2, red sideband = 7.13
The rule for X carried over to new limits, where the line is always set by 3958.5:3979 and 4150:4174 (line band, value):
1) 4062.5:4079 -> -4.6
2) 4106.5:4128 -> -3.6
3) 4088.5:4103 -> -2.4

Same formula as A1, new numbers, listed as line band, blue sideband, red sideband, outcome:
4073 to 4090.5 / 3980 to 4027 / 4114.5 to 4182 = -0.79 AA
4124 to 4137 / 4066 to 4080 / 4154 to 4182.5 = 0.29 AA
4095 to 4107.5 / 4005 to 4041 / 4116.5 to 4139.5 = 1.40 AA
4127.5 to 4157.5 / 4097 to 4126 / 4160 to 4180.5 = 1.03 AA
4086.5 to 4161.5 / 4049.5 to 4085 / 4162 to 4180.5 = 1.11 AA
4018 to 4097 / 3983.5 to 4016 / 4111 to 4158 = -2.27 AA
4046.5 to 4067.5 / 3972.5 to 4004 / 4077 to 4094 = -0.24 AA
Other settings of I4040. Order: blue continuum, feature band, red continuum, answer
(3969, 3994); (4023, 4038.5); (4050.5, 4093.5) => -0.16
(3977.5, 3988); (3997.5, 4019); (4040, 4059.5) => -0.16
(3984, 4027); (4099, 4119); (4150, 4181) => 0.03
